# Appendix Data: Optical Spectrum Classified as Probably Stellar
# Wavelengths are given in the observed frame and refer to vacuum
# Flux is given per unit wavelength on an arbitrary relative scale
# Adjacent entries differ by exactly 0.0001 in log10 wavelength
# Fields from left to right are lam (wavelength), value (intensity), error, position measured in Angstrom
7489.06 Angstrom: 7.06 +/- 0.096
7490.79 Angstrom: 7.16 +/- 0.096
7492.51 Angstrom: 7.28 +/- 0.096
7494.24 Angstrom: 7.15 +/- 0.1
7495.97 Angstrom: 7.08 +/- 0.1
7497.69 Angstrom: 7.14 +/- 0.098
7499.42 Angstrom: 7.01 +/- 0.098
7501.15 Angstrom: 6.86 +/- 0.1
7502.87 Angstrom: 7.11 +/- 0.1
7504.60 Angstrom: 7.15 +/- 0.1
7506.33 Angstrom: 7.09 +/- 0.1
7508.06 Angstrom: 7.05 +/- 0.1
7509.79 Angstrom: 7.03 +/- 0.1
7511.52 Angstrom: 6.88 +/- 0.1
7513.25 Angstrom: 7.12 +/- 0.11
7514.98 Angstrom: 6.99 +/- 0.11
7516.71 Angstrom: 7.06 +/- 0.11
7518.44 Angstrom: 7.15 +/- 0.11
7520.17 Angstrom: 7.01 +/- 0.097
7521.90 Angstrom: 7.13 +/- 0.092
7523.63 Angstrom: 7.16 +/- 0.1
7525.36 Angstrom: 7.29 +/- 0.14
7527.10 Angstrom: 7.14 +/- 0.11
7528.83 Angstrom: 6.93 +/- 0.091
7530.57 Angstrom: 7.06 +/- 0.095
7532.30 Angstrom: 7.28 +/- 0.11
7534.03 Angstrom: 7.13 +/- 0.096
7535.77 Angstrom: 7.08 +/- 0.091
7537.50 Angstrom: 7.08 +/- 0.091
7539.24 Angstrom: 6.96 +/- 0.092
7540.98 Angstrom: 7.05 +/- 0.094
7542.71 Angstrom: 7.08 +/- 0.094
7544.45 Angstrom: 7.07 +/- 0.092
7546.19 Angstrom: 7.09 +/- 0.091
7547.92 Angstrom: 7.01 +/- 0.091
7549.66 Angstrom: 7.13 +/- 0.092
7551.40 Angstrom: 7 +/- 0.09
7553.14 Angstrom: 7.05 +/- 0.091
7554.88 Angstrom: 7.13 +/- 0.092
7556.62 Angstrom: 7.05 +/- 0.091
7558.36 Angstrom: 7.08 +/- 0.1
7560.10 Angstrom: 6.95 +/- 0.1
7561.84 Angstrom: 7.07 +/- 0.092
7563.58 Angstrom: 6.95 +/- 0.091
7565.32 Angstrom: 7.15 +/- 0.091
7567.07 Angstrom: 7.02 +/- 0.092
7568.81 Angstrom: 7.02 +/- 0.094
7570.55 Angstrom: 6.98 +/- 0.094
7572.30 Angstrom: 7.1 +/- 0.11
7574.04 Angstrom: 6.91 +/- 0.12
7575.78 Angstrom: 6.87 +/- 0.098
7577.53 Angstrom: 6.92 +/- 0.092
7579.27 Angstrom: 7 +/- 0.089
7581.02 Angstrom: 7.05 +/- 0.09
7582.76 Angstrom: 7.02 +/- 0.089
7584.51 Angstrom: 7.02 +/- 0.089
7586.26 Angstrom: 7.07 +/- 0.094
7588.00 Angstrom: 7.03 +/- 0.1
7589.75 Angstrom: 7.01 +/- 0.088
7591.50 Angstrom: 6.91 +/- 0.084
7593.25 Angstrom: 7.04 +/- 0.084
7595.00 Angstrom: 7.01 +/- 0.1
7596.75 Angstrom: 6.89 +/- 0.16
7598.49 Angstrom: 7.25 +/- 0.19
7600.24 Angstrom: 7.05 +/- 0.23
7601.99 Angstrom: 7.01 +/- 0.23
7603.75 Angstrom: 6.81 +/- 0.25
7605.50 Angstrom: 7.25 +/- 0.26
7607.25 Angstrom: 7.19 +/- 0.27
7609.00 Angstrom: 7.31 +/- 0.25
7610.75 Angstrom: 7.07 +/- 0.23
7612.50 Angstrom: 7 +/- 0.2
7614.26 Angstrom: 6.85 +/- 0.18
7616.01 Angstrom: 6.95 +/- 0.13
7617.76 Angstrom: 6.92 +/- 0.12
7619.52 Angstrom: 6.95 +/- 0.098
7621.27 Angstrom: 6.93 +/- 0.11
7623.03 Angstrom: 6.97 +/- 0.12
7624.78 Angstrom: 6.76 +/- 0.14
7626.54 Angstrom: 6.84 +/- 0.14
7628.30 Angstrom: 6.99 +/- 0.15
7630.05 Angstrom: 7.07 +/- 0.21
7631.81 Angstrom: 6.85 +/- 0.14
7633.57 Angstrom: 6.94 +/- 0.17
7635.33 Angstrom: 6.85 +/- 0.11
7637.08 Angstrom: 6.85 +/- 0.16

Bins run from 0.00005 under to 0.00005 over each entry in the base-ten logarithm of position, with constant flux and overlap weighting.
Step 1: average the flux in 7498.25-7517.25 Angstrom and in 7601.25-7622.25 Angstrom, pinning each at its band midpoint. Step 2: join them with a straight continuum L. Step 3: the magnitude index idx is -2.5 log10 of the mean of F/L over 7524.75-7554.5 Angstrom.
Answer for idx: -0.008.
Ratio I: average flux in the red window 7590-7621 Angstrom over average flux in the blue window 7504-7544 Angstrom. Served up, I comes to 1.0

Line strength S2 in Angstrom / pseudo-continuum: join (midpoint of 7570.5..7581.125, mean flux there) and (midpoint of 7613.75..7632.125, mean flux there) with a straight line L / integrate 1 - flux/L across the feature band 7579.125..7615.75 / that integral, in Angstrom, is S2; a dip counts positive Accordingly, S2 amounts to -0.5 Angstrom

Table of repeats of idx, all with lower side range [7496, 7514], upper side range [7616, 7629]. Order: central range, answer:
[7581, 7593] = -0.010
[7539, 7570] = -0.010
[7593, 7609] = -0.021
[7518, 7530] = -0.014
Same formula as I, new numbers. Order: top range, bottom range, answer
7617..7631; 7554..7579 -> 0.99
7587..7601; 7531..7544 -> 0.99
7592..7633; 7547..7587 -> 1.00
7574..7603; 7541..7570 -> 0.99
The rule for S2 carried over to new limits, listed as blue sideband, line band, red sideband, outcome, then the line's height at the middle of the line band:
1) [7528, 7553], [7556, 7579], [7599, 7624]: 0.1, 7.05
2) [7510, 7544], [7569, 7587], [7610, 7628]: 0.0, 6.99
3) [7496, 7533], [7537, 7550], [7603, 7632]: 0.0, 7.05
